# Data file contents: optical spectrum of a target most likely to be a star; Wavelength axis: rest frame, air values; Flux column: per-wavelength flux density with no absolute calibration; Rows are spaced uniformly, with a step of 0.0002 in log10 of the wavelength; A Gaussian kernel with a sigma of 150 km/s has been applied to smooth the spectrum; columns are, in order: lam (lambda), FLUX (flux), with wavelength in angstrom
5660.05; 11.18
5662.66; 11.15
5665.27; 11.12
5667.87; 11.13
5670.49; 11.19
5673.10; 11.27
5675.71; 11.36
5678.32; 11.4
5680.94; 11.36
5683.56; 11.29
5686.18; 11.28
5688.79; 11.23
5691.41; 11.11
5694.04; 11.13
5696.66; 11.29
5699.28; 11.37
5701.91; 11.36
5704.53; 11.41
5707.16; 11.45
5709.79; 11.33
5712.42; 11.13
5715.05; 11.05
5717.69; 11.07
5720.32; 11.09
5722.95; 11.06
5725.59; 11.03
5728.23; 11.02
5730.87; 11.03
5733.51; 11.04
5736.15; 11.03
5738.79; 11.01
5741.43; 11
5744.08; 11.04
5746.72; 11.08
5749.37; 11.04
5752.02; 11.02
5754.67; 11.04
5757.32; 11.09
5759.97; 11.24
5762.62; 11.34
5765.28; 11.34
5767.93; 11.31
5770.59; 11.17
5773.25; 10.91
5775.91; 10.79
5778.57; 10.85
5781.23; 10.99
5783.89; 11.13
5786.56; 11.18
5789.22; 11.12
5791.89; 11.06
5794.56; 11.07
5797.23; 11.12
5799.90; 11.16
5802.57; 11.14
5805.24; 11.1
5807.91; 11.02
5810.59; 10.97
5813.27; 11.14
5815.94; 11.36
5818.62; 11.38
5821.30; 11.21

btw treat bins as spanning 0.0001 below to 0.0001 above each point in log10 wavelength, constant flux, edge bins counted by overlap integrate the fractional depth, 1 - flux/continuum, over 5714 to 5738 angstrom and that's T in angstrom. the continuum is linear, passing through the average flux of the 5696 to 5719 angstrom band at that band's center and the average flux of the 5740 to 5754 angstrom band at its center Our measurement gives 0.2 angstrom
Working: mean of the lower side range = 11.3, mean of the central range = 11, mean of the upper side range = 11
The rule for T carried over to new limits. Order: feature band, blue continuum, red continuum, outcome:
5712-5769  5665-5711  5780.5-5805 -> 0.5 angstrom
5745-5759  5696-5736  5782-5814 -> 0.1 angstrom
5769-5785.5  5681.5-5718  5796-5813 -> 0.2 angstrom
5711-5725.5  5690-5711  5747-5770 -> 0.2 angstrom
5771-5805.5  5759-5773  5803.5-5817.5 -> 0.4 angstrom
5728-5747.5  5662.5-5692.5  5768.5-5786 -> 0.1 angstrom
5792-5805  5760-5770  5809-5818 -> 0.1 angstrom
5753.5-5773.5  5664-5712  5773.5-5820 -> -0.1 angstrom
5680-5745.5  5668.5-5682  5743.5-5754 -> 0.0 angstrom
